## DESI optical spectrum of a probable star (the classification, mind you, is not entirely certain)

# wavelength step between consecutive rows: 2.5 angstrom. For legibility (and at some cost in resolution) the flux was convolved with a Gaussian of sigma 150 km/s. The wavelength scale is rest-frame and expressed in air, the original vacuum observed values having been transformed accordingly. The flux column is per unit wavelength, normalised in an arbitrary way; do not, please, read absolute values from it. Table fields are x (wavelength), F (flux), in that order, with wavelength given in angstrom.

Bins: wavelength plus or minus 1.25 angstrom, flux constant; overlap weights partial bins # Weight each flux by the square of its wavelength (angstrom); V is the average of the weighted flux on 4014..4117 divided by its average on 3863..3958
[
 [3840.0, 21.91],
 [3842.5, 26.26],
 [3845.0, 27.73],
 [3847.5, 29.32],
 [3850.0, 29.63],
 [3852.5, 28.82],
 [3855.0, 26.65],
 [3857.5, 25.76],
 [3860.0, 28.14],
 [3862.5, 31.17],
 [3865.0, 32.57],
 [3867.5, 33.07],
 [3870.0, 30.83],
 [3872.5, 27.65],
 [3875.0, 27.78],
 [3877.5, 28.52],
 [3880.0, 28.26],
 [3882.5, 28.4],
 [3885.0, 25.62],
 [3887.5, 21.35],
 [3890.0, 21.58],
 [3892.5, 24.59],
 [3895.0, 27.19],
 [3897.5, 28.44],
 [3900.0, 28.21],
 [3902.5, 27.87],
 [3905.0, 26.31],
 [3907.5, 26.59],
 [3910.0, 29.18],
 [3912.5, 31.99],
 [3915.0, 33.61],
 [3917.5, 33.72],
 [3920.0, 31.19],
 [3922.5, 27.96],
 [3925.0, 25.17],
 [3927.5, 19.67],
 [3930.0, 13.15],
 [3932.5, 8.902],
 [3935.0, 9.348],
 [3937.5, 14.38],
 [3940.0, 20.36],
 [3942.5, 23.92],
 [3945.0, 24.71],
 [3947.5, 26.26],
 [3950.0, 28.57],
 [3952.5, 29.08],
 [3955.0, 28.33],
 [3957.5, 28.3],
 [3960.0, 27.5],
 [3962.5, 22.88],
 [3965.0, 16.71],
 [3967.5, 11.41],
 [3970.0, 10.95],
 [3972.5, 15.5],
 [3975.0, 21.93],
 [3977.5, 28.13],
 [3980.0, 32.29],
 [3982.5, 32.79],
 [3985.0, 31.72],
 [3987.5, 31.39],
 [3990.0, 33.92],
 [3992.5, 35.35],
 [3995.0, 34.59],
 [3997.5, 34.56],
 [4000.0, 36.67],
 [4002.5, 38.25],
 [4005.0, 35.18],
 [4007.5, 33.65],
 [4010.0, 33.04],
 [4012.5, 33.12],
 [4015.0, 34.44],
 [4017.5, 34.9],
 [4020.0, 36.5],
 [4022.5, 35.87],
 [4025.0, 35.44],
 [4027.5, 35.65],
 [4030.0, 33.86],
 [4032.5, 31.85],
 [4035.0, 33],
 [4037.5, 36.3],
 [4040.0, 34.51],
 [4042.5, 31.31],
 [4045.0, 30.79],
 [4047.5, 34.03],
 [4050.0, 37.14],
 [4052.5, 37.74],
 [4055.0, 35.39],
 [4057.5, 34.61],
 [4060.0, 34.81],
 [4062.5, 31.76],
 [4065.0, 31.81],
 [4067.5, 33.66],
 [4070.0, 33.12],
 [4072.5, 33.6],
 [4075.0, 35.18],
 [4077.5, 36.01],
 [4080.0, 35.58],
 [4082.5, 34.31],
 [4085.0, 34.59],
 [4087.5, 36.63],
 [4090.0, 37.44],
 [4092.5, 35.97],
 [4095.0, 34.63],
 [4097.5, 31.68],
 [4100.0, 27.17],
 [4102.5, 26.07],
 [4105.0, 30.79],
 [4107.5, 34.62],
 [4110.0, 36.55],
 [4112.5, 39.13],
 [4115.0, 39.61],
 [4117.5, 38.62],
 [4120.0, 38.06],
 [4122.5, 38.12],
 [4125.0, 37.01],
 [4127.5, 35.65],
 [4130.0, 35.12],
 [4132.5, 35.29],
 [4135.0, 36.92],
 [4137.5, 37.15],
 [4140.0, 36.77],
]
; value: 1.44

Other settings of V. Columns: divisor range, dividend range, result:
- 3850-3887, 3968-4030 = 1.18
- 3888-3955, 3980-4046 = 1.45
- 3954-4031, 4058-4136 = 1.21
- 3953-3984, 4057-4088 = 1.55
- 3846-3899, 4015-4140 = 1.39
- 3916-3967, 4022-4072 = 1.57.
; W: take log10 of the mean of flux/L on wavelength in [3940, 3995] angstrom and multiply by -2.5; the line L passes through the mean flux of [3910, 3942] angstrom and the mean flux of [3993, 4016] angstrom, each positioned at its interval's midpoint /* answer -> 0.13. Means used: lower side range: 22.8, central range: 25.9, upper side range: 34.9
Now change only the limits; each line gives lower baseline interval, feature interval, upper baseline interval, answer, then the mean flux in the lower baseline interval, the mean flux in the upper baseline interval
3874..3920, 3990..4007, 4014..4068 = -0.10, 27.8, 34.3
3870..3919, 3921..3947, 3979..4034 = 0.49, 27.8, 34.3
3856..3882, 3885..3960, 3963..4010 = 0.17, 29.3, 28.6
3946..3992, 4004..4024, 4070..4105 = -0.20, 25.6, 33.6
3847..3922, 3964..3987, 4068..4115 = 0.34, 28.5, 34.2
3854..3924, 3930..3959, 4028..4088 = 0.37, 28.4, 34.2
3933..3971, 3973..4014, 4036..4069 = -0.22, 21.3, 34.1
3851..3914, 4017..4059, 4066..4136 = -0.05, 27.9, 35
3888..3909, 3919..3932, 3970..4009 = 0.22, 26.2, 31.1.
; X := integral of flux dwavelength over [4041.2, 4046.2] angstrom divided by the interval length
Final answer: 31.1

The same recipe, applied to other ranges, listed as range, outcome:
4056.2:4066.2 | 33.3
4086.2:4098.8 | 35.2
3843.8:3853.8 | 28.9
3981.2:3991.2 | 32.4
